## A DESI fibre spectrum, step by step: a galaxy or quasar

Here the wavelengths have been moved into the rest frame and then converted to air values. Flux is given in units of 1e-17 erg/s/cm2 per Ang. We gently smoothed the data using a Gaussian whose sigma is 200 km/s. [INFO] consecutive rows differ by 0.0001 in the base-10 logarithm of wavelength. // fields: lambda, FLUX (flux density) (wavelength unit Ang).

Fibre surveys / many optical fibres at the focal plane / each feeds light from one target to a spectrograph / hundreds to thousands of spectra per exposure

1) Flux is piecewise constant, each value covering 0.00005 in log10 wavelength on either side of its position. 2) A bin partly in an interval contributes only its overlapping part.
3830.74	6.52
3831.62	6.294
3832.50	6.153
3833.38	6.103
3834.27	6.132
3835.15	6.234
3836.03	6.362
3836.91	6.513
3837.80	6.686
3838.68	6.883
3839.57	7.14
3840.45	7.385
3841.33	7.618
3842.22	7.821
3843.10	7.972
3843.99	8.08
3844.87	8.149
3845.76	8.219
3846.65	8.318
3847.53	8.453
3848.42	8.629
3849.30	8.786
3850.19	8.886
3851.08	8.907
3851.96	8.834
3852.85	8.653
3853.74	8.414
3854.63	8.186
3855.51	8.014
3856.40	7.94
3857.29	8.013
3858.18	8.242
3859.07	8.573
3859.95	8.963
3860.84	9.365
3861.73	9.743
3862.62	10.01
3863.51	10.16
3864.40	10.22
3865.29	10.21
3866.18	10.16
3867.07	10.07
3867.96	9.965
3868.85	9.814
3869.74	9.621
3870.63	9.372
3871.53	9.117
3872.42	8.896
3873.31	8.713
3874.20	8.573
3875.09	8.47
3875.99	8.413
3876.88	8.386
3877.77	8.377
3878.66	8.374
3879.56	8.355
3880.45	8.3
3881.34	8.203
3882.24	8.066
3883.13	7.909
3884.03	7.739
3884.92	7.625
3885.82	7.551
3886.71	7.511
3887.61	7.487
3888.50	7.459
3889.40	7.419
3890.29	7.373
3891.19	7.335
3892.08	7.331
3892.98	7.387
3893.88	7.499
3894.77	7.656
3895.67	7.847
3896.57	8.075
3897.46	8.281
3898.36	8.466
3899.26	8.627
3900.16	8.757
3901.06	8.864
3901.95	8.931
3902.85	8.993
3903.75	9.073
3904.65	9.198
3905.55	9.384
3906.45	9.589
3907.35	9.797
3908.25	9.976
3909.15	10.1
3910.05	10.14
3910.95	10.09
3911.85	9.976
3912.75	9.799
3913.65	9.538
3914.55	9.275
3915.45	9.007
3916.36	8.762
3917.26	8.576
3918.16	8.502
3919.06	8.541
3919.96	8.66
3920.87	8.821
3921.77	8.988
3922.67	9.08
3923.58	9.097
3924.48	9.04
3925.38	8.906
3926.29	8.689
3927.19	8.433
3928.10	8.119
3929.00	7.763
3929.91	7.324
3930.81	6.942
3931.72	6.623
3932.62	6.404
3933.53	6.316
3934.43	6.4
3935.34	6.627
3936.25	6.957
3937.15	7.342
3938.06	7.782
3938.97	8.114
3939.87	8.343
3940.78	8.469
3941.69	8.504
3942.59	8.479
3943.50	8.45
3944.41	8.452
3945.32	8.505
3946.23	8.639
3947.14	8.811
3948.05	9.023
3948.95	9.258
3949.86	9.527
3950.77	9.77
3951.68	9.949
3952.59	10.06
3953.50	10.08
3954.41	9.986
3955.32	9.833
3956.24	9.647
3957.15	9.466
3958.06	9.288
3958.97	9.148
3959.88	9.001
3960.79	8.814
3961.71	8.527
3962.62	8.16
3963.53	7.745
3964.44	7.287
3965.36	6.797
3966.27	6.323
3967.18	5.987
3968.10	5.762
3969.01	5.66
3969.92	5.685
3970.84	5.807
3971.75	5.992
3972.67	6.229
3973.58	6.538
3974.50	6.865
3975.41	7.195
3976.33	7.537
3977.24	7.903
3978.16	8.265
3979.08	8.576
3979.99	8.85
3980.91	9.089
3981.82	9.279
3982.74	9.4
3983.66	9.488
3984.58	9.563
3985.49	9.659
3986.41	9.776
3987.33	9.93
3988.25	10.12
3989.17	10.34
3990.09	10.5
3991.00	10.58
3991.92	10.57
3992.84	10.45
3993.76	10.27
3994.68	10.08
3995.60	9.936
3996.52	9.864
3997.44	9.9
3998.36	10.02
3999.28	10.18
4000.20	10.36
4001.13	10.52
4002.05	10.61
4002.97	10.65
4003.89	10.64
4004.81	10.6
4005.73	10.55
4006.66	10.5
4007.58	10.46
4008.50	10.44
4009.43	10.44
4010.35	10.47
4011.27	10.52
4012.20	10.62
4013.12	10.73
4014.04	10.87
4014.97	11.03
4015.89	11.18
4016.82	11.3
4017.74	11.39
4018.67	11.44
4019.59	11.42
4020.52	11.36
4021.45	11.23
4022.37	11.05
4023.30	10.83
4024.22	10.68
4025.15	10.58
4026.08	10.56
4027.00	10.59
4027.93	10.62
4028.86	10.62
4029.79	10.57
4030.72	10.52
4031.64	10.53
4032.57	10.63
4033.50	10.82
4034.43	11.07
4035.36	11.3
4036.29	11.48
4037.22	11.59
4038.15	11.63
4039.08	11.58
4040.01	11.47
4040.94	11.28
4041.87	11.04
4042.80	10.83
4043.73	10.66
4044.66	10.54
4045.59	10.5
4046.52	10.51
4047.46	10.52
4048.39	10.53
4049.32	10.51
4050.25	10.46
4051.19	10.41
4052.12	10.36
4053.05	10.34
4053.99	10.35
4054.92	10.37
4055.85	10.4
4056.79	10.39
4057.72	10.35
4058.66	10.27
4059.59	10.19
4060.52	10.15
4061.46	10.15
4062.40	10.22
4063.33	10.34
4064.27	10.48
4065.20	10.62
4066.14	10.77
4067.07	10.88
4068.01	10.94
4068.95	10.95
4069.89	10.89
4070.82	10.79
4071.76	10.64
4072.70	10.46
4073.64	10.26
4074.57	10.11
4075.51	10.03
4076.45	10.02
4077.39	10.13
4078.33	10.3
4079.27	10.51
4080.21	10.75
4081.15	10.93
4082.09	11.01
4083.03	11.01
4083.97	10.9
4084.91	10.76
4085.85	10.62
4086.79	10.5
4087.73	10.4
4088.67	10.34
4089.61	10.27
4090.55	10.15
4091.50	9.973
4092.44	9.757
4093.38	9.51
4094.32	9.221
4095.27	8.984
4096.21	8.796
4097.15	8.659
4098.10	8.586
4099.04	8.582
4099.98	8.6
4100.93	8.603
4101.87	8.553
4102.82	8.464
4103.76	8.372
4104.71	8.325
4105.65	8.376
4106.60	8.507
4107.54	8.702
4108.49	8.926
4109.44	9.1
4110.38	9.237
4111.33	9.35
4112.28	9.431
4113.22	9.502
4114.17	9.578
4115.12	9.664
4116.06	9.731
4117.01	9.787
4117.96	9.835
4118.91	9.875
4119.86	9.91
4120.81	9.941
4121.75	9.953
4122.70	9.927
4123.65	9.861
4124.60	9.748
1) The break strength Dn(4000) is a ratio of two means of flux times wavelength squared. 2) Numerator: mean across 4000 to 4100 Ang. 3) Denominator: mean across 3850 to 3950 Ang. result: 1.3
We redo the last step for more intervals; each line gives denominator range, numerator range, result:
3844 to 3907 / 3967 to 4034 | 1.21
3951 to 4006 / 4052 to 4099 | 1.20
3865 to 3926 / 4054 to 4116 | 1.25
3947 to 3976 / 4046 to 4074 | 1.37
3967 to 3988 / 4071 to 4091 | 1.41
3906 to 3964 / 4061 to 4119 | 1.22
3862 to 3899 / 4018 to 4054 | 1.38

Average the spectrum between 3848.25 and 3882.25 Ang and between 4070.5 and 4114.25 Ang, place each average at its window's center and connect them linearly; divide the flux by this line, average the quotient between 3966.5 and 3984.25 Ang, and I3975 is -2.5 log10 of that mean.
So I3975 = 0.25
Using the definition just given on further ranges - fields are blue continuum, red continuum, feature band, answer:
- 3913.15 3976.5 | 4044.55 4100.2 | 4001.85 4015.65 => -0.157 mag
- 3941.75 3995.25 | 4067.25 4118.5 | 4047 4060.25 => -0.109 mag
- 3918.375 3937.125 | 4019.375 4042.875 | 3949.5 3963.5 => -0.075 mag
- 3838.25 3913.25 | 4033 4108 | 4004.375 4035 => -0.105 mag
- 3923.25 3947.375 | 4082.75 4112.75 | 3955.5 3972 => 0.080 mag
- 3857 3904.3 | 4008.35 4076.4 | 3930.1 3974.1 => 0.195 mag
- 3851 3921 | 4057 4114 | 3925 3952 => 0.121 mag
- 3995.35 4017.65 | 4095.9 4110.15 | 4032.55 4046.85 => -0.124 mag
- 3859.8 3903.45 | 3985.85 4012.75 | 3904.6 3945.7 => 0.085 mag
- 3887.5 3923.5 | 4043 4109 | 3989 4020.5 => -0.118 mag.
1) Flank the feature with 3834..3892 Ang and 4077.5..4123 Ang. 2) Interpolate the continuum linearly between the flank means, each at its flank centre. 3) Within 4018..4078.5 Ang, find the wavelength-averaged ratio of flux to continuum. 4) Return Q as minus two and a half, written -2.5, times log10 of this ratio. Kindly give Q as -0.15 mag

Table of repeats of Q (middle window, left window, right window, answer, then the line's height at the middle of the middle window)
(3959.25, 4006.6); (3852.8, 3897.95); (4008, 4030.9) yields 0.17 mag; 10.2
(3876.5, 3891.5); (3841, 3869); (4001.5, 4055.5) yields 0.17 mag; 9.18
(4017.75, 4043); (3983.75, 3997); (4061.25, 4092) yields -0.07 mag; 10.3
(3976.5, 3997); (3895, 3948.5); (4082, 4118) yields -0.09 mag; 8.87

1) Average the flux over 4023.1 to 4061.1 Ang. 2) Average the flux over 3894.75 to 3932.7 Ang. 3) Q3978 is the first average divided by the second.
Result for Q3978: 1.2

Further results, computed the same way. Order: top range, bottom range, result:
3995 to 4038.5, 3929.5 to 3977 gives 1.36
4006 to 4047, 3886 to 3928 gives 1.25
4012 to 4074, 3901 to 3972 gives 1.27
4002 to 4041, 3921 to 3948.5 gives 1.36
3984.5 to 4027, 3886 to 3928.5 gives 1.21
